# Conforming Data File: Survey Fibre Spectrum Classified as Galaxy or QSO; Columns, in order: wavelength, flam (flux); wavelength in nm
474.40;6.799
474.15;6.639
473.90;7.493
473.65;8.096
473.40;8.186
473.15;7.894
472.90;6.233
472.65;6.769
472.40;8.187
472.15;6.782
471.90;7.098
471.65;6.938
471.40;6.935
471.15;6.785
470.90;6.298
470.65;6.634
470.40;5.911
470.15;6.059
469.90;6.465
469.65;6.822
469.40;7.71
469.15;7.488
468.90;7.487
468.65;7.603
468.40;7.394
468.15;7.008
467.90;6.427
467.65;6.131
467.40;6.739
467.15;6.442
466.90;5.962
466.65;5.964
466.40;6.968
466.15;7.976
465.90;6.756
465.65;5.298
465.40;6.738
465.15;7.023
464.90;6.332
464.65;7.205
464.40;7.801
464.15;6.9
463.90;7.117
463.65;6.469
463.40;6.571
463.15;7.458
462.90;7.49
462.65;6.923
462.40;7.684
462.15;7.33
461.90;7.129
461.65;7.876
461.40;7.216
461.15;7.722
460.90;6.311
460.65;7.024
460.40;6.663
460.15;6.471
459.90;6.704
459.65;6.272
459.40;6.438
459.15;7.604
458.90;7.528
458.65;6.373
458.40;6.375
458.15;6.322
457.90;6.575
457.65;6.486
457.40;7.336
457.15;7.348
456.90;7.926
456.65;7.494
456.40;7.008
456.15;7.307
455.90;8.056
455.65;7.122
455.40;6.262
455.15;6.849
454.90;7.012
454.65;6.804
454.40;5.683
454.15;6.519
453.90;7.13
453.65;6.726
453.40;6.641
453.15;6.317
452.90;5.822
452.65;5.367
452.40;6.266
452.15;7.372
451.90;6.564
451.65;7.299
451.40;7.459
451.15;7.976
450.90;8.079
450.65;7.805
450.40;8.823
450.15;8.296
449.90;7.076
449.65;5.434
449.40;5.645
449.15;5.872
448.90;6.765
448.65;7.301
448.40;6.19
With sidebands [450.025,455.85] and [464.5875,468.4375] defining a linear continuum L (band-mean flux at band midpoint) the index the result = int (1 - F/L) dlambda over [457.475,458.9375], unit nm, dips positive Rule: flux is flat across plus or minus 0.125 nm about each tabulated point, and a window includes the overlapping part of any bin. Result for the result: 0.06 nm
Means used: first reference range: 6.98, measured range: 6.58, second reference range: 6.62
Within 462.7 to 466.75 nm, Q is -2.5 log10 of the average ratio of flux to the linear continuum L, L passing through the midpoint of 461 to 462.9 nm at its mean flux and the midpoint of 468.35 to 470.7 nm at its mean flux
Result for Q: 0.05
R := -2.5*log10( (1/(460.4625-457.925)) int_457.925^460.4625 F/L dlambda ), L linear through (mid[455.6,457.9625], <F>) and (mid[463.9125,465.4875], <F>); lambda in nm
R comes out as 0.08 mag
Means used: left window 7.29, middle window 6.67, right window 7.01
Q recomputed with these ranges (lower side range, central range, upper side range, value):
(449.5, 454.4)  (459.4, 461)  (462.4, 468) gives 0.05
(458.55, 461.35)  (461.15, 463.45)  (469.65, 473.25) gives -0.08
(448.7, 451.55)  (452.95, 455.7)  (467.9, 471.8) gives 0.08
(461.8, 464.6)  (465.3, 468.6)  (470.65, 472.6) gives 0.07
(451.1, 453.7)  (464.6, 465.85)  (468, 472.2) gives 0.06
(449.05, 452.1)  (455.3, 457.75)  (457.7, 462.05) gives -0.04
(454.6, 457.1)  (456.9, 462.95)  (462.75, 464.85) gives 0.03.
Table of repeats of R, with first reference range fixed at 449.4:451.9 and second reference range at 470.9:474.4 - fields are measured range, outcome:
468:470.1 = 0.00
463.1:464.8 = 0.04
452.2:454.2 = 0.16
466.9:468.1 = 0.13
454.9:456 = 0.05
